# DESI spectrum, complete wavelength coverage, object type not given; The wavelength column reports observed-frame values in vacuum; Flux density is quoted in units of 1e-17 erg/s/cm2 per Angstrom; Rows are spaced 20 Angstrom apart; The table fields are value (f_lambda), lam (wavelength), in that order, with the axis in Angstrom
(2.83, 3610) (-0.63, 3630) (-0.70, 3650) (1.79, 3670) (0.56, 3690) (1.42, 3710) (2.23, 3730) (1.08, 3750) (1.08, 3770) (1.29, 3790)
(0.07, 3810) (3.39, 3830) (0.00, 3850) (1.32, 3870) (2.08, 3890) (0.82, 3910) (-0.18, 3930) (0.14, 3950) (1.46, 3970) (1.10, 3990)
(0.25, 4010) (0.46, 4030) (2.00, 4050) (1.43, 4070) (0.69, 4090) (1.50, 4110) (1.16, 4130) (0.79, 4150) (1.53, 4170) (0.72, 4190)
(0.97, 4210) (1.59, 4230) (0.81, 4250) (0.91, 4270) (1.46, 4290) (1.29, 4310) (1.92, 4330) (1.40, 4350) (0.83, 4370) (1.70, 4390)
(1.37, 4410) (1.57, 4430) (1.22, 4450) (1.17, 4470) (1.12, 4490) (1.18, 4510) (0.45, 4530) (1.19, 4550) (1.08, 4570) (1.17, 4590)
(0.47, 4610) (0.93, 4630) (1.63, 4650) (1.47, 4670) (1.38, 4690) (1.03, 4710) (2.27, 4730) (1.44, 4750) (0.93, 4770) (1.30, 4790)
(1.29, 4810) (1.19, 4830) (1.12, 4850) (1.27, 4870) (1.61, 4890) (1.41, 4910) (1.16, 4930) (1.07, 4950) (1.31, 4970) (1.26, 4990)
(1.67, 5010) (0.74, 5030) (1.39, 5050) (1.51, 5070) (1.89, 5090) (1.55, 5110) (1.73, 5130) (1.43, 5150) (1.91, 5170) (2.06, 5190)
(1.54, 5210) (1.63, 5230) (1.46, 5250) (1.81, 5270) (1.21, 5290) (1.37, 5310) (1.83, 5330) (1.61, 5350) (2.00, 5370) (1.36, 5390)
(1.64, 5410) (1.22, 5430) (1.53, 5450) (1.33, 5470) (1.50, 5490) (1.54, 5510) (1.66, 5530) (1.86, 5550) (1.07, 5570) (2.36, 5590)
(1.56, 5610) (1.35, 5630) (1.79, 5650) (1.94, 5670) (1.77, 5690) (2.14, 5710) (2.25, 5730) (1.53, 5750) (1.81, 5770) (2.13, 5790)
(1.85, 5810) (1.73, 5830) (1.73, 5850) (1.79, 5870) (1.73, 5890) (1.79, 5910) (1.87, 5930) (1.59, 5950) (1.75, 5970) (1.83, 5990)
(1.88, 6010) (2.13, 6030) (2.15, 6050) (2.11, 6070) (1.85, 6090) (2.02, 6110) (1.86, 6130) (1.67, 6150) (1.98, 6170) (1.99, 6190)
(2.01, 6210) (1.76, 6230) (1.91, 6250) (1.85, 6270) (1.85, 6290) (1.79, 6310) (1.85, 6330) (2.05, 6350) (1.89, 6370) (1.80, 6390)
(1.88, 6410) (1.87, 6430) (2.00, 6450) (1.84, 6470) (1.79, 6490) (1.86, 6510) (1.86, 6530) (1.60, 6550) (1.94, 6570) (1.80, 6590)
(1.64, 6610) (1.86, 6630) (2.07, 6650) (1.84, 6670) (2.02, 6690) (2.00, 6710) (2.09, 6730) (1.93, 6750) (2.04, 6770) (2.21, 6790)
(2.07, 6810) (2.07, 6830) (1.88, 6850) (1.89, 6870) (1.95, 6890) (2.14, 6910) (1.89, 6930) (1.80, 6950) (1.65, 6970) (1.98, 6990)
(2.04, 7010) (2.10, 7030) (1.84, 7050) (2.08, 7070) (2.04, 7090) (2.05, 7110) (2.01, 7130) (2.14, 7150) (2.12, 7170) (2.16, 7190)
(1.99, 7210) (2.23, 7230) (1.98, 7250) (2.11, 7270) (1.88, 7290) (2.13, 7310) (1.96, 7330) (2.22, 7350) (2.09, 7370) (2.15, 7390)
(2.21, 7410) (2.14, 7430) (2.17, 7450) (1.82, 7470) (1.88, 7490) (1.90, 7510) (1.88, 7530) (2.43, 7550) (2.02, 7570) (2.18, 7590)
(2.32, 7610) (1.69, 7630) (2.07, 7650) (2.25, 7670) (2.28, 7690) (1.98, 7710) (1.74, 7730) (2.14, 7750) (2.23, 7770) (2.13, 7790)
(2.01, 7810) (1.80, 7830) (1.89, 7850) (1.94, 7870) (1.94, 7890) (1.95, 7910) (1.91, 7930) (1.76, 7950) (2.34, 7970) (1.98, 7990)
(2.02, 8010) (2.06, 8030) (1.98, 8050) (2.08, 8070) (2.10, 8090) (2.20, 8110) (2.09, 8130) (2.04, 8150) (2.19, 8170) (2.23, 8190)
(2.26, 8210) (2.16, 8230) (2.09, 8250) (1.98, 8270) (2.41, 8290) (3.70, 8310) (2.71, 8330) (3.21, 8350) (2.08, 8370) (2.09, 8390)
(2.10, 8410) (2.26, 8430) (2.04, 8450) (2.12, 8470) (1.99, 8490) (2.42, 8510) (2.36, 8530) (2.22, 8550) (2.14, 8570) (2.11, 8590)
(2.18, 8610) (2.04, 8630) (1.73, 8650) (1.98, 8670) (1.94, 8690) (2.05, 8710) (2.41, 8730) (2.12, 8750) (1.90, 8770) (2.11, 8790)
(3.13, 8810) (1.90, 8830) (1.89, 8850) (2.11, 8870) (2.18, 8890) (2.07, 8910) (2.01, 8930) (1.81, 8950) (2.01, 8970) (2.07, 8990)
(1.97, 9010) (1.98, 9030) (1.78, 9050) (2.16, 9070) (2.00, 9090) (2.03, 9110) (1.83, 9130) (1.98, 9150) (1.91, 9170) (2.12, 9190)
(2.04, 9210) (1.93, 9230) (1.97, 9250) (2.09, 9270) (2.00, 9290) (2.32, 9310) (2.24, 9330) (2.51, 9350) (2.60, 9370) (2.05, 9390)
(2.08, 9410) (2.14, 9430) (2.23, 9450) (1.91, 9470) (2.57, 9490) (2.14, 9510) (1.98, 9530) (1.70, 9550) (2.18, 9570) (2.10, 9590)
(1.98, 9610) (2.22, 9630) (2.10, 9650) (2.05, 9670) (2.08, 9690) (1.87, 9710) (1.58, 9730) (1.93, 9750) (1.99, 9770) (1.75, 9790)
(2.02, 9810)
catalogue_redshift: 0.27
